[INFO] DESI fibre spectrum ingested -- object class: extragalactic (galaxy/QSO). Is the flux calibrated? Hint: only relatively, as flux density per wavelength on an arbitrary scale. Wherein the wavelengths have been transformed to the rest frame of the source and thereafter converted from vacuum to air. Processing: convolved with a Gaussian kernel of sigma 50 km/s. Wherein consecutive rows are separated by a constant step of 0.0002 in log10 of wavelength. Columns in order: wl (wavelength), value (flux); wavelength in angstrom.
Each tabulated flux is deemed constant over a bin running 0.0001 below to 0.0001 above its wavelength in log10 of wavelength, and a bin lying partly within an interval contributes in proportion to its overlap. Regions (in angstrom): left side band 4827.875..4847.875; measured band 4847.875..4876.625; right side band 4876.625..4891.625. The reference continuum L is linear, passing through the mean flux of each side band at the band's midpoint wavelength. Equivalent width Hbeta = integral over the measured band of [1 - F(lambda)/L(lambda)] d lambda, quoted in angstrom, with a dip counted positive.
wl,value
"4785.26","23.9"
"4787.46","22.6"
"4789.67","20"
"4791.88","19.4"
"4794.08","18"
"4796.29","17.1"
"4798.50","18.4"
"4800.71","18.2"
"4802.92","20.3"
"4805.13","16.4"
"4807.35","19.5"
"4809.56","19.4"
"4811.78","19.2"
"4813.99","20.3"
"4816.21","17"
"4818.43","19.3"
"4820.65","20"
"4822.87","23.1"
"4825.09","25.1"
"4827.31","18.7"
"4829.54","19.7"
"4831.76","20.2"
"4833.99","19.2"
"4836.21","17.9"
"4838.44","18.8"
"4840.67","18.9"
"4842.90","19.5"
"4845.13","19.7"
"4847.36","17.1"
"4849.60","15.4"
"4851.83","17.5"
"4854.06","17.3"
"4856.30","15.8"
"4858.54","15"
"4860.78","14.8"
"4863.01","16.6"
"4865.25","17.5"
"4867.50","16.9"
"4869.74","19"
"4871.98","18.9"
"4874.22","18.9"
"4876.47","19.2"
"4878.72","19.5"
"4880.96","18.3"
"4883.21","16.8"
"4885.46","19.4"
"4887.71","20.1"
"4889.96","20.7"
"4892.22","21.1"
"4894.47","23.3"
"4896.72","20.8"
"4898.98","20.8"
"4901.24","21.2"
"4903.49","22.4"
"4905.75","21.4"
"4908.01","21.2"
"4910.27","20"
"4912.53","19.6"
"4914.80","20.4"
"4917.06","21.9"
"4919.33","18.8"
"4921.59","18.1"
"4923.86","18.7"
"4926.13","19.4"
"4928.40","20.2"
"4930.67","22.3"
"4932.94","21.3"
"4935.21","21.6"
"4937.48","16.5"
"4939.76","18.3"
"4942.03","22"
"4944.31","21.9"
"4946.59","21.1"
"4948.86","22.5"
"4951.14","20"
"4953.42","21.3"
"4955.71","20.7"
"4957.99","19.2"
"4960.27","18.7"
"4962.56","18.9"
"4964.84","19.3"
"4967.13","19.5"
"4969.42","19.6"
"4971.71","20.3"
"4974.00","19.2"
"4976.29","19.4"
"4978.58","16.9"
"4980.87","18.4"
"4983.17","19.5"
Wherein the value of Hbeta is 3.1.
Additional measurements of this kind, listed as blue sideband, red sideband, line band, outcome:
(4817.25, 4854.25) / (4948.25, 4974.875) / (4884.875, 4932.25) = -2.3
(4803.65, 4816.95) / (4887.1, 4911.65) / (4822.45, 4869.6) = 3.4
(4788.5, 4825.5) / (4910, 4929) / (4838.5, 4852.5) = 1.0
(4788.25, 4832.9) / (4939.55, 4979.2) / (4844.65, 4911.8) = 2.9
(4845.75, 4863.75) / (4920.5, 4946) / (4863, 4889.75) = -1.9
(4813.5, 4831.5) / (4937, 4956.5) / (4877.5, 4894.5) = 0.7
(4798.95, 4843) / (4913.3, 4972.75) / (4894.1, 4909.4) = -1.2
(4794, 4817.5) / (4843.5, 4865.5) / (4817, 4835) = -2.9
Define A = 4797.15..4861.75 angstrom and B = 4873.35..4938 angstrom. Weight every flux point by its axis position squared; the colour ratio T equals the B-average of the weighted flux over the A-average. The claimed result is 1.12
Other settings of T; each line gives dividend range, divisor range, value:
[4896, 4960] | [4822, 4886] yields 1.15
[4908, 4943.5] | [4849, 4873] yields 1.22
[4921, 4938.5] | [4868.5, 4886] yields 1.08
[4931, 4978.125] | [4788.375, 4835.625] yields 1.09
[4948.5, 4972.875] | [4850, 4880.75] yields 1.19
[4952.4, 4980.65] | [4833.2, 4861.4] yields 1.16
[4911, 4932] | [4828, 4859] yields 1.14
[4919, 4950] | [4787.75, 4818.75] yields 1.13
